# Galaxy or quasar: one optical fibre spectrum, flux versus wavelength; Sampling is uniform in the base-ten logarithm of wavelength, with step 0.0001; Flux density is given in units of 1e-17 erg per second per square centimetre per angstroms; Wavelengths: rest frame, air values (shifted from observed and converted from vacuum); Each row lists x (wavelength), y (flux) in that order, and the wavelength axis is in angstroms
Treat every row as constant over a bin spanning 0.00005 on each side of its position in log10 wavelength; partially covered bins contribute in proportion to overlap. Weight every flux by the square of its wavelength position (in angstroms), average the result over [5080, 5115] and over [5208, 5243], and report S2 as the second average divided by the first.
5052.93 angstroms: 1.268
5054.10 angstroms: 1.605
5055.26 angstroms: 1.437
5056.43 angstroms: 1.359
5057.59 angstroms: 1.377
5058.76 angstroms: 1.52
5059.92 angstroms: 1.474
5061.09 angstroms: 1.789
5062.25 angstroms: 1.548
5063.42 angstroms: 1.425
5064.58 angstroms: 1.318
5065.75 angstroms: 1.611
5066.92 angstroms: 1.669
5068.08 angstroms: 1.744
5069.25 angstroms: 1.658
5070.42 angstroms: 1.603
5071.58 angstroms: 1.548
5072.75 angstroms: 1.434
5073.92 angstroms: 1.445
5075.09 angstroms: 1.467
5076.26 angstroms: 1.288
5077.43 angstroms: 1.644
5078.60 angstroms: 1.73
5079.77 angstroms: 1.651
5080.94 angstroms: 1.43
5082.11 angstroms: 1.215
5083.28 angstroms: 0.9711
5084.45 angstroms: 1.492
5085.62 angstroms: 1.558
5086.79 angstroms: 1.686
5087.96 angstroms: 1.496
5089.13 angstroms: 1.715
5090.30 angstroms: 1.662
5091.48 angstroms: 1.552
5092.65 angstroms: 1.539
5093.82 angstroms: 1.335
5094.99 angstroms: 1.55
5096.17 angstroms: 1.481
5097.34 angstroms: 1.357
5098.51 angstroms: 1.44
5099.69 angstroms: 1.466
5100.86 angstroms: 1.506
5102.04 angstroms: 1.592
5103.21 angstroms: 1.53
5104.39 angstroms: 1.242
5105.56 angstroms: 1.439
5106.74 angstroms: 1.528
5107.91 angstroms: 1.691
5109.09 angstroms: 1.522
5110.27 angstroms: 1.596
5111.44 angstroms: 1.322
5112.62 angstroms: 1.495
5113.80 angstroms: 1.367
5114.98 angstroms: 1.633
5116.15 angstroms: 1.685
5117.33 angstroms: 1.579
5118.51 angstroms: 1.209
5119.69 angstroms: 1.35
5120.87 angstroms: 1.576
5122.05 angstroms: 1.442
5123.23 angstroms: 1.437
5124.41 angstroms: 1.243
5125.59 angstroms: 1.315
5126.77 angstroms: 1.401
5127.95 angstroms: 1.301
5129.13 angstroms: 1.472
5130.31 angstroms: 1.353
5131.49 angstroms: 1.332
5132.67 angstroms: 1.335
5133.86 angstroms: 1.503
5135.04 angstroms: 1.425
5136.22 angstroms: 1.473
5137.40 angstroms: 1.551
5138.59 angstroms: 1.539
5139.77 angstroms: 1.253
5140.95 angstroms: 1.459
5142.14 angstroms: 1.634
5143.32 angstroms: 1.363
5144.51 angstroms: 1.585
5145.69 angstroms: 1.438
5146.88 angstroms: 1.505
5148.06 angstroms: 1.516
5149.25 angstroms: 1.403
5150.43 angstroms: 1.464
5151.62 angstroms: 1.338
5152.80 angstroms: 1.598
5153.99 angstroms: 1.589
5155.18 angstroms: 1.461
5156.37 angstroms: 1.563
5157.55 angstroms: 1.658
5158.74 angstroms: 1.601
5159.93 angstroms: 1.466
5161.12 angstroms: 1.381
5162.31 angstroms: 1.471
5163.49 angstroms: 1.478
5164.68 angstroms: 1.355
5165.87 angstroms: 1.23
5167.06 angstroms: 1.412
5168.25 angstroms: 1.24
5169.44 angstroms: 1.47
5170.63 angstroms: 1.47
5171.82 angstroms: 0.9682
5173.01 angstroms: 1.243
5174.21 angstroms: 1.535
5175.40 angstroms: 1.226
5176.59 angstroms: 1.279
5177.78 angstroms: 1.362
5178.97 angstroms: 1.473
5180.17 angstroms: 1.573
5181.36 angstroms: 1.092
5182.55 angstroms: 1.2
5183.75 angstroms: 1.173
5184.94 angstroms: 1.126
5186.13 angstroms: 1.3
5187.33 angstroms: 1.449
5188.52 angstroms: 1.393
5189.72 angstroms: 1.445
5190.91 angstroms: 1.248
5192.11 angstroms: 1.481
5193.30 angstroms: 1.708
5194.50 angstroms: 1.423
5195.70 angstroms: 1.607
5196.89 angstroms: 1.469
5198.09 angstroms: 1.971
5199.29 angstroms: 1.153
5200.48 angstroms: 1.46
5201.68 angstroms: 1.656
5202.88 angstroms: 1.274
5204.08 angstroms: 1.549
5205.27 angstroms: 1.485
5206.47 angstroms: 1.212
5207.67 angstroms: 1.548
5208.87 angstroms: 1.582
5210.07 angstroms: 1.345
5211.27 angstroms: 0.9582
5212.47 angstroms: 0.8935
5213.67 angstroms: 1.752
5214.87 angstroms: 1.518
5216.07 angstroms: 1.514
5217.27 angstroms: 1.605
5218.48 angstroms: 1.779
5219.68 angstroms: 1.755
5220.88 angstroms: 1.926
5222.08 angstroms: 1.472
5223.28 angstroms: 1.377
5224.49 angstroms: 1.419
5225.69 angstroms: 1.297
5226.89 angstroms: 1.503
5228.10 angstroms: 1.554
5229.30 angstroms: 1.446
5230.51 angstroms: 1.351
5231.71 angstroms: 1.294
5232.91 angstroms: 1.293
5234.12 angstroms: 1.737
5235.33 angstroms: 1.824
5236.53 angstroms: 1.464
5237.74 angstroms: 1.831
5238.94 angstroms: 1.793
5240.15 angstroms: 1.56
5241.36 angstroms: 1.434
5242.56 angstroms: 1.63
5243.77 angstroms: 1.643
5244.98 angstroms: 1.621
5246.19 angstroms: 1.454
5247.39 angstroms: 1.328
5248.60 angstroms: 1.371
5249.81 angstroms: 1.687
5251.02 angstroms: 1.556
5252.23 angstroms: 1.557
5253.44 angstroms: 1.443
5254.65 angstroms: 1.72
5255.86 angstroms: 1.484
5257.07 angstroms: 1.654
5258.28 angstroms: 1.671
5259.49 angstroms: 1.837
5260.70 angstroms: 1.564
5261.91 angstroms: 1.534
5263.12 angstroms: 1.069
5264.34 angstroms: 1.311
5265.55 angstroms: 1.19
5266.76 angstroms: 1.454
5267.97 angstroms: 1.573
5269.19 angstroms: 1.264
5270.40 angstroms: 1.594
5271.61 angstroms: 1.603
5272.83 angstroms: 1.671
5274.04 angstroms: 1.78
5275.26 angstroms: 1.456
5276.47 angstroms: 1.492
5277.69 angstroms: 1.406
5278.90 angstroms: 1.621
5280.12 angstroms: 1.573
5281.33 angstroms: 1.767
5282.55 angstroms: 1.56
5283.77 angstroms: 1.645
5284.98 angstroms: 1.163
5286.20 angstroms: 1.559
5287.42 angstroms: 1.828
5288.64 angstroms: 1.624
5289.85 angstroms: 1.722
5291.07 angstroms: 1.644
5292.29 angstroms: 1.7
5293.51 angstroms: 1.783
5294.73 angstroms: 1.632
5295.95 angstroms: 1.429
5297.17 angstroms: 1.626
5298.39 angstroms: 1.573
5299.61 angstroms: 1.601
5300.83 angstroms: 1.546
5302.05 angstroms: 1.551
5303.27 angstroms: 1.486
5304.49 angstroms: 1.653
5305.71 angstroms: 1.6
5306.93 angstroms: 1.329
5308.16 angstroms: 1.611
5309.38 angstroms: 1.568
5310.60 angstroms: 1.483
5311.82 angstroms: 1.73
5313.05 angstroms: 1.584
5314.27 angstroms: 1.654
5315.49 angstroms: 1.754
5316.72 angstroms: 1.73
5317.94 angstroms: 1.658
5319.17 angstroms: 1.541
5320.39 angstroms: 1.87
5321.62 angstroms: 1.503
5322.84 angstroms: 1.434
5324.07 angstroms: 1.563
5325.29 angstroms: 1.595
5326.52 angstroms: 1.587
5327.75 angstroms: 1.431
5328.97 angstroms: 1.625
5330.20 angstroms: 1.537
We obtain 1.08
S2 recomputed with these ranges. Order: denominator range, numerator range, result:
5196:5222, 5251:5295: 1.07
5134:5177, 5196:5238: 1.06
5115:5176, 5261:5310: 1.14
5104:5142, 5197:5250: 1.08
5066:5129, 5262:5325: 1.13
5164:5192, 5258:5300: 1.23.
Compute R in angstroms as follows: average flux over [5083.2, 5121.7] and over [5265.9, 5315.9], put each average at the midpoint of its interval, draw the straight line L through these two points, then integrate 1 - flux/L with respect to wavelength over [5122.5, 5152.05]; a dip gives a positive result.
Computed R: 1.7 angstroms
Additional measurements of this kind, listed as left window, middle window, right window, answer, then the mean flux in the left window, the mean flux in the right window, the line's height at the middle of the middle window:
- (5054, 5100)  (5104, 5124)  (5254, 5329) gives 0.5 angstroms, 1.51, 1.57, 1.52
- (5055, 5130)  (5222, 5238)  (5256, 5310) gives 0.6 angstroms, 1.49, 1.56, 1.54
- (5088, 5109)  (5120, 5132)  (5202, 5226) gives 0.9 angstroms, 1.51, 1.47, 1.5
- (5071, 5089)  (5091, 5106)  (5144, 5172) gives 0.1 angstroms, 1.48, 1.45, 1.47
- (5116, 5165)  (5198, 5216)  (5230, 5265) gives 1.2 angstroms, 1.45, 1.54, 1.51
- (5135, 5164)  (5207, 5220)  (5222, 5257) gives 0.4 angstroms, 1.49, 1.52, 1.51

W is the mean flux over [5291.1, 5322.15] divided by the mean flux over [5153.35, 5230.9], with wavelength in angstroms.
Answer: 1.12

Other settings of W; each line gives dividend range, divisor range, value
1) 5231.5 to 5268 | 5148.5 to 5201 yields 1.09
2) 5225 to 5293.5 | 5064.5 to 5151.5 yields 1.05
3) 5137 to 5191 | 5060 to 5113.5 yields 0.93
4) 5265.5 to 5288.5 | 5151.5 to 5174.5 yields 1.08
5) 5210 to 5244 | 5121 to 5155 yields 1.05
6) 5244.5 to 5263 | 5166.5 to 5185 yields 1.19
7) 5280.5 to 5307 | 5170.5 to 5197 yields 1.18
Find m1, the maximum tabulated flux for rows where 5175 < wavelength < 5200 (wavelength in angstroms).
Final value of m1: 1.971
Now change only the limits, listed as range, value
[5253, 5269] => 1.837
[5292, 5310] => 1.783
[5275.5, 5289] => 1.828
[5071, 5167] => 1.73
